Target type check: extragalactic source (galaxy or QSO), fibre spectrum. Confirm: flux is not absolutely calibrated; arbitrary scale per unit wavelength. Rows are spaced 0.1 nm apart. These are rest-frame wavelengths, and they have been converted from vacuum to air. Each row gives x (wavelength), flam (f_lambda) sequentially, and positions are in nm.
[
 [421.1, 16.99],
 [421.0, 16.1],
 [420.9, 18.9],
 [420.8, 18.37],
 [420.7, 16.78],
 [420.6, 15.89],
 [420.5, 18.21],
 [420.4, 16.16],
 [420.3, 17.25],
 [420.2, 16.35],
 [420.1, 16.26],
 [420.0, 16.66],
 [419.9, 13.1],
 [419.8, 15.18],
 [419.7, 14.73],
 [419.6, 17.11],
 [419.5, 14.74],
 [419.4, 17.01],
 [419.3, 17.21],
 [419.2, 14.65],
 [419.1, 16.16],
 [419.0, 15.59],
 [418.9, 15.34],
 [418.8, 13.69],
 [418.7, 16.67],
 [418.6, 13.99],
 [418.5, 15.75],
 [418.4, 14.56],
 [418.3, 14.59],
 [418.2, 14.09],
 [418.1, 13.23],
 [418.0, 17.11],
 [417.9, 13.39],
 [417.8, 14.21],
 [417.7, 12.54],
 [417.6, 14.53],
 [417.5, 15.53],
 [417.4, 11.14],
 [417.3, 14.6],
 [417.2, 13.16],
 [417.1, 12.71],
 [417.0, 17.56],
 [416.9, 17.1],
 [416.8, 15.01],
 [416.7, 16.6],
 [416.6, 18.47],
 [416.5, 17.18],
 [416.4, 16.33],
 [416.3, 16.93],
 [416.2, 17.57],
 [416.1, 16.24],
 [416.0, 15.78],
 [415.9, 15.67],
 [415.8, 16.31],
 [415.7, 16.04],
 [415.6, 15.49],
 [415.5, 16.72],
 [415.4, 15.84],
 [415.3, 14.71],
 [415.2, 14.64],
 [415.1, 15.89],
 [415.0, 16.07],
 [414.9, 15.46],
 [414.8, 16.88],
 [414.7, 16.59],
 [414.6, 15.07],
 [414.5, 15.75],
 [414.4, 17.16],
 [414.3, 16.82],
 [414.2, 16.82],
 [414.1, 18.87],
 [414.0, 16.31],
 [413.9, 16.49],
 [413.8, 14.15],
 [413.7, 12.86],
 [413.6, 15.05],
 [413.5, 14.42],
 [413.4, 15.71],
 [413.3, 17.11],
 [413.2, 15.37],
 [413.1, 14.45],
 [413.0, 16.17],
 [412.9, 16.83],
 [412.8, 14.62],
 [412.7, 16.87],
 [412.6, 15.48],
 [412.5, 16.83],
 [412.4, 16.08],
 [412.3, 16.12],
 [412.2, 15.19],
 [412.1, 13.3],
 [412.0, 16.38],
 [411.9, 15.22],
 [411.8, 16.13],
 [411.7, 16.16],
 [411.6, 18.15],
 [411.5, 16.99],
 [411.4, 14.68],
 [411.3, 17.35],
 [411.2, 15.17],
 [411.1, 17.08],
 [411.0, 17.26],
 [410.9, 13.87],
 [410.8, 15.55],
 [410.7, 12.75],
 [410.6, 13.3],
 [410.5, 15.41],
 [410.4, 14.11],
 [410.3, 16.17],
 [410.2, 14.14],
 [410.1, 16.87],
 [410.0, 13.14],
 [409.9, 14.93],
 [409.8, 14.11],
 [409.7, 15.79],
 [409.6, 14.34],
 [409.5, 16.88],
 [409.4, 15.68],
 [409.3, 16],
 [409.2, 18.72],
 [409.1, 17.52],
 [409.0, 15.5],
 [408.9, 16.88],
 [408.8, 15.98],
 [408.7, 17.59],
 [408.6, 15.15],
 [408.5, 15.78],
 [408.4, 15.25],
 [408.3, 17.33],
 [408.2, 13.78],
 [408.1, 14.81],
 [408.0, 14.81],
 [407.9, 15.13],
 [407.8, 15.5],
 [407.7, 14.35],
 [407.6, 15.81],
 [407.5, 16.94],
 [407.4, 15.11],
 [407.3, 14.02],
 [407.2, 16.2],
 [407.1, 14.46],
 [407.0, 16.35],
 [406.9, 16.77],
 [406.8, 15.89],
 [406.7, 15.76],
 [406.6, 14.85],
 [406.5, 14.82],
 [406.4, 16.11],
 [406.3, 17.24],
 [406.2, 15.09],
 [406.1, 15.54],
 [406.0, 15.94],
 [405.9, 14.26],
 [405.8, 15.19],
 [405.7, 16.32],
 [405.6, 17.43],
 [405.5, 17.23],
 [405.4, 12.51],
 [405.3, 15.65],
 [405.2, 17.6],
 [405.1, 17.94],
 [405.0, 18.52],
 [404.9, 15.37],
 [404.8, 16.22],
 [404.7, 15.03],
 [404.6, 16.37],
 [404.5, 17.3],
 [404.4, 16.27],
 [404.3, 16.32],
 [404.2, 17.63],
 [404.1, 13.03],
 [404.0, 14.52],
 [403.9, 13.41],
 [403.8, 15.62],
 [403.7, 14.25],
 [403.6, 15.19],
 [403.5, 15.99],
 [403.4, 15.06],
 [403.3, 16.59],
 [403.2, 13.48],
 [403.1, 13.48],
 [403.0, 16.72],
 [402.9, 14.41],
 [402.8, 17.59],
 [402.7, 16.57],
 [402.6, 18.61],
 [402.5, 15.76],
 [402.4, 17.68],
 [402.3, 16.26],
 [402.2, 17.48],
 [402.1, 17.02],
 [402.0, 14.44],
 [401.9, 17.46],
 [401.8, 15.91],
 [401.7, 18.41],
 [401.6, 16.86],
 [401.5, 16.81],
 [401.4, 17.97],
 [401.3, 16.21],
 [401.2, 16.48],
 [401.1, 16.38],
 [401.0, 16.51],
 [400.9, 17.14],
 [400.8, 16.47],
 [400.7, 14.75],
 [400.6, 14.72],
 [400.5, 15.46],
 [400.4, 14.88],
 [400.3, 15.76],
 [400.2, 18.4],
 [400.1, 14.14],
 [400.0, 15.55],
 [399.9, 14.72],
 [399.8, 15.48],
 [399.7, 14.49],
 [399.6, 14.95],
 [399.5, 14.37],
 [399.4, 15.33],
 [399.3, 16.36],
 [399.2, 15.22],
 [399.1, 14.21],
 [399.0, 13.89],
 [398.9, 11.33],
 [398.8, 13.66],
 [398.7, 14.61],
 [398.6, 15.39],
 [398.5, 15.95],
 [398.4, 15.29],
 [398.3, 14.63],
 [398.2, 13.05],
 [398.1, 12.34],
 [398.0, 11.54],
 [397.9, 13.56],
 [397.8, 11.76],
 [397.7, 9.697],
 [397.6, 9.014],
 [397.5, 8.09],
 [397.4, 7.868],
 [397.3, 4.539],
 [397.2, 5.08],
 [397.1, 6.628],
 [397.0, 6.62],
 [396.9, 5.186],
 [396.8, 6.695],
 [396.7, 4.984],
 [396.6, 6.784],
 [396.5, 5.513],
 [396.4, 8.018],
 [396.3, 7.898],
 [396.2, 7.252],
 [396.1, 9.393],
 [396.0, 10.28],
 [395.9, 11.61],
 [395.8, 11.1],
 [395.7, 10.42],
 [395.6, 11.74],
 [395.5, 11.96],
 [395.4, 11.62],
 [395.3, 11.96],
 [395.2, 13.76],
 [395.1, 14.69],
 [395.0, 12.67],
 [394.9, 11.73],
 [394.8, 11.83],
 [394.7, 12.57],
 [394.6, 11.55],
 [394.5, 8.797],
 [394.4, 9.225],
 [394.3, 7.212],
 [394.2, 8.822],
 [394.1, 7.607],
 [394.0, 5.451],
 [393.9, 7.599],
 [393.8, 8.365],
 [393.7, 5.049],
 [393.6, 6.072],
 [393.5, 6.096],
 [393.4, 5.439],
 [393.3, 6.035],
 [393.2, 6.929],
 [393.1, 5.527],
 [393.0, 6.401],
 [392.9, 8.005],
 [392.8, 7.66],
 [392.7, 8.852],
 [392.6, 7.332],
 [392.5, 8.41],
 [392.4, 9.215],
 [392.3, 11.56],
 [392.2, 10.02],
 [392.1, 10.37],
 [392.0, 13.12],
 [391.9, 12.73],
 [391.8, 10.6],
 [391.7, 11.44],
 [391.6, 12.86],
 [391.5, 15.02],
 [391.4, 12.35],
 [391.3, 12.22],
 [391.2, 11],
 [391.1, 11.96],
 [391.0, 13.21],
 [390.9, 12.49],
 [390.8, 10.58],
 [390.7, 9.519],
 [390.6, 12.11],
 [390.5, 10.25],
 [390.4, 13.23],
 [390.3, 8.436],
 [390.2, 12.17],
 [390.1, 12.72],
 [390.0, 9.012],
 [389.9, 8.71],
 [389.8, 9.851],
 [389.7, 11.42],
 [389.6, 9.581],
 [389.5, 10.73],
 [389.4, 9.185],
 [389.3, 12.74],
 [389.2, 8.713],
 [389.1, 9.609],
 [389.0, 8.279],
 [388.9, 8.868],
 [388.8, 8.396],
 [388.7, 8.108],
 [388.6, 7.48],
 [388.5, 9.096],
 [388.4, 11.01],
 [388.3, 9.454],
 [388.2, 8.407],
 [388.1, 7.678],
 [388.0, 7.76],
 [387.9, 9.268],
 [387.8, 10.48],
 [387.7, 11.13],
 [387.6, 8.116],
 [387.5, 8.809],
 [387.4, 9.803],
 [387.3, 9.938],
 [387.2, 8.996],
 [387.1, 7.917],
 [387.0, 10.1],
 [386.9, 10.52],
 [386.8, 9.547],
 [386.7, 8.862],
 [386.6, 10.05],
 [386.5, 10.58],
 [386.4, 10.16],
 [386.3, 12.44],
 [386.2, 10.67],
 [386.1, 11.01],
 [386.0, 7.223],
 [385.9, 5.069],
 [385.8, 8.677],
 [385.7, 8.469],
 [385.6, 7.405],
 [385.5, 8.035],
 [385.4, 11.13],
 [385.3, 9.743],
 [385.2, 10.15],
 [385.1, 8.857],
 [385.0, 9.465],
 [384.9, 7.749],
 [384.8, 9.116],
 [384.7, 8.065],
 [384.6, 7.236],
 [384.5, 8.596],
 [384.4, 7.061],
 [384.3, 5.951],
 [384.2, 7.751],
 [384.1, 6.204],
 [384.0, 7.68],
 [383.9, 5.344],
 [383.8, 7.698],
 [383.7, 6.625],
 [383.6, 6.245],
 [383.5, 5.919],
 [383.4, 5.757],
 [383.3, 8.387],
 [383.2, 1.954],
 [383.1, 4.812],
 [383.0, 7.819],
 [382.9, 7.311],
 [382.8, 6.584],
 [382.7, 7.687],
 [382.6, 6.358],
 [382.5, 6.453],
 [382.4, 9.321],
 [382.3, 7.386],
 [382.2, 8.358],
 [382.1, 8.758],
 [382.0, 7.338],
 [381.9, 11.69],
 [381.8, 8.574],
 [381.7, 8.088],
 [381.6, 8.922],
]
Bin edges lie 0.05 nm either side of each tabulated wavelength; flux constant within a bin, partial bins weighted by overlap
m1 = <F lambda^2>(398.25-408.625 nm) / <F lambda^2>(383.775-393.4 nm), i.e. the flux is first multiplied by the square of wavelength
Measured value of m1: 1.8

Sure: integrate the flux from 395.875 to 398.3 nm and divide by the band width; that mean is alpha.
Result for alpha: 8.57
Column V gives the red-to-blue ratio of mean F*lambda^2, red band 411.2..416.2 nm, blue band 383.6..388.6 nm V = 2.08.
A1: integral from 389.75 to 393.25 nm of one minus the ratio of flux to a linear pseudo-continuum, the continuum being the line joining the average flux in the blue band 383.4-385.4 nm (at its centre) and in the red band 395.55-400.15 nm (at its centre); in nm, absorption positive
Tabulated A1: -0.34 nm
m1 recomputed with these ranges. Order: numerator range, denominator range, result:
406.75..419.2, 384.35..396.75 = 1.82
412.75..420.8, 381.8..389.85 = 2.14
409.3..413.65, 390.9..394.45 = 1.86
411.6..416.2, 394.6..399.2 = 1.61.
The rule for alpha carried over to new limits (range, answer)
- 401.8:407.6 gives 15.9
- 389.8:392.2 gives 11.5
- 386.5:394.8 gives 9.55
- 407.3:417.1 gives 15.8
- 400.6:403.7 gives 16.3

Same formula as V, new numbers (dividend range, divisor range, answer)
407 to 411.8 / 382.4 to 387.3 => 2.19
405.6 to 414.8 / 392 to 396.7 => 1.88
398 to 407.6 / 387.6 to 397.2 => 1.73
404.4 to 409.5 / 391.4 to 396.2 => 1.75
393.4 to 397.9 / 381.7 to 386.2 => 1.23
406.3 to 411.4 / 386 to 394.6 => 1.79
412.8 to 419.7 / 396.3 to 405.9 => 1.18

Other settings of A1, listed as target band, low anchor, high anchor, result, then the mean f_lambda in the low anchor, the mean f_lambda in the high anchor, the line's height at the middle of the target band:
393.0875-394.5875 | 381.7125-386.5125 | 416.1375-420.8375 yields 0.44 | 7.92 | 15.5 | 10.1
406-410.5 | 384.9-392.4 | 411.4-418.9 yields -0.46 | 10.1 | 15.6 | 14.2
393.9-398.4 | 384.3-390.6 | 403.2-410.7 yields 0.93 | 9.37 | 15.6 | 12.2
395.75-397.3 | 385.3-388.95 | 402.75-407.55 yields 0.63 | 9.19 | 15.7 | 12.6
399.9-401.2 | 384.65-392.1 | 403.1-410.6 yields -0.20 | 10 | 15.6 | 13.7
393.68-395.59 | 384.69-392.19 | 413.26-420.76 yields 0.17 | 10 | 15.6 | 11.2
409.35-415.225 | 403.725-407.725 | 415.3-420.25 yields -0.02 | 15.8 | 15.4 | 15.6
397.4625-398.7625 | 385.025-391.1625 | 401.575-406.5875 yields 0.09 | 9.74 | 16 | 13.7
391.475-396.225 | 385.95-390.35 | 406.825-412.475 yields 0.66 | 9.61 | 15.6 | 11.2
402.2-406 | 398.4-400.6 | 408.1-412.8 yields -0.16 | 15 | 15.7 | 15.3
